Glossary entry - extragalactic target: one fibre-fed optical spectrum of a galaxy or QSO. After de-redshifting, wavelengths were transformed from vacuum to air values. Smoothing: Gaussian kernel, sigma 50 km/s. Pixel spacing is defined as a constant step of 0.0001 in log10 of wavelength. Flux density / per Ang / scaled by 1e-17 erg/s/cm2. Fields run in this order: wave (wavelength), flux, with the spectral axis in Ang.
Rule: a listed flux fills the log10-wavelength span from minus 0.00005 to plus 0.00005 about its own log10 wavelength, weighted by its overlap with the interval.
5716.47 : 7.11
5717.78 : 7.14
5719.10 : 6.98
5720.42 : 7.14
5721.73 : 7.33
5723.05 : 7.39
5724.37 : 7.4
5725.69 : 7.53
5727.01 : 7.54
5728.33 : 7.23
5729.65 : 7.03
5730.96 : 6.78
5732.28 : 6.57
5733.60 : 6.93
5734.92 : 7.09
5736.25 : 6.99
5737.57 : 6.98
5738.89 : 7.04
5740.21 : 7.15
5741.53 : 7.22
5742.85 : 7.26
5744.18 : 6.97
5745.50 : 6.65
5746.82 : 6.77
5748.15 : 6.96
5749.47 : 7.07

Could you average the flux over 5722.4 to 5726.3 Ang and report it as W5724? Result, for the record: 7.43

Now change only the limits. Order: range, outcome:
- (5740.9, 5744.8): 7.14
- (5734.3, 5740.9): 7.05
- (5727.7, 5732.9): 6.91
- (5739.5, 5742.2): 7.2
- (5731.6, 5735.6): 6.85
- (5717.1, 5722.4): 7.15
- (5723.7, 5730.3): 7.34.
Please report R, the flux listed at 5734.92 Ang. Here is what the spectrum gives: 7.09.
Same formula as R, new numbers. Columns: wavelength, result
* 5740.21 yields 7.15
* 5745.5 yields 6.65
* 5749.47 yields 7.07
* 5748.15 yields 6.96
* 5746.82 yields 6.77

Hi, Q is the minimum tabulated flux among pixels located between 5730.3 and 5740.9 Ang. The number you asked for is 6.57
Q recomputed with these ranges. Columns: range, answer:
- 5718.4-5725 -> 6.98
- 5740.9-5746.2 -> 6.65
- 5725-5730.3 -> 7.03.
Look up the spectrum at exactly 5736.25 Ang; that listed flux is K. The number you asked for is 6.99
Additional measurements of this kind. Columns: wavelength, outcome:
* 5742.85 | 7.26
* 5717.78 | 7.14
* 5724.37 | 7.4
